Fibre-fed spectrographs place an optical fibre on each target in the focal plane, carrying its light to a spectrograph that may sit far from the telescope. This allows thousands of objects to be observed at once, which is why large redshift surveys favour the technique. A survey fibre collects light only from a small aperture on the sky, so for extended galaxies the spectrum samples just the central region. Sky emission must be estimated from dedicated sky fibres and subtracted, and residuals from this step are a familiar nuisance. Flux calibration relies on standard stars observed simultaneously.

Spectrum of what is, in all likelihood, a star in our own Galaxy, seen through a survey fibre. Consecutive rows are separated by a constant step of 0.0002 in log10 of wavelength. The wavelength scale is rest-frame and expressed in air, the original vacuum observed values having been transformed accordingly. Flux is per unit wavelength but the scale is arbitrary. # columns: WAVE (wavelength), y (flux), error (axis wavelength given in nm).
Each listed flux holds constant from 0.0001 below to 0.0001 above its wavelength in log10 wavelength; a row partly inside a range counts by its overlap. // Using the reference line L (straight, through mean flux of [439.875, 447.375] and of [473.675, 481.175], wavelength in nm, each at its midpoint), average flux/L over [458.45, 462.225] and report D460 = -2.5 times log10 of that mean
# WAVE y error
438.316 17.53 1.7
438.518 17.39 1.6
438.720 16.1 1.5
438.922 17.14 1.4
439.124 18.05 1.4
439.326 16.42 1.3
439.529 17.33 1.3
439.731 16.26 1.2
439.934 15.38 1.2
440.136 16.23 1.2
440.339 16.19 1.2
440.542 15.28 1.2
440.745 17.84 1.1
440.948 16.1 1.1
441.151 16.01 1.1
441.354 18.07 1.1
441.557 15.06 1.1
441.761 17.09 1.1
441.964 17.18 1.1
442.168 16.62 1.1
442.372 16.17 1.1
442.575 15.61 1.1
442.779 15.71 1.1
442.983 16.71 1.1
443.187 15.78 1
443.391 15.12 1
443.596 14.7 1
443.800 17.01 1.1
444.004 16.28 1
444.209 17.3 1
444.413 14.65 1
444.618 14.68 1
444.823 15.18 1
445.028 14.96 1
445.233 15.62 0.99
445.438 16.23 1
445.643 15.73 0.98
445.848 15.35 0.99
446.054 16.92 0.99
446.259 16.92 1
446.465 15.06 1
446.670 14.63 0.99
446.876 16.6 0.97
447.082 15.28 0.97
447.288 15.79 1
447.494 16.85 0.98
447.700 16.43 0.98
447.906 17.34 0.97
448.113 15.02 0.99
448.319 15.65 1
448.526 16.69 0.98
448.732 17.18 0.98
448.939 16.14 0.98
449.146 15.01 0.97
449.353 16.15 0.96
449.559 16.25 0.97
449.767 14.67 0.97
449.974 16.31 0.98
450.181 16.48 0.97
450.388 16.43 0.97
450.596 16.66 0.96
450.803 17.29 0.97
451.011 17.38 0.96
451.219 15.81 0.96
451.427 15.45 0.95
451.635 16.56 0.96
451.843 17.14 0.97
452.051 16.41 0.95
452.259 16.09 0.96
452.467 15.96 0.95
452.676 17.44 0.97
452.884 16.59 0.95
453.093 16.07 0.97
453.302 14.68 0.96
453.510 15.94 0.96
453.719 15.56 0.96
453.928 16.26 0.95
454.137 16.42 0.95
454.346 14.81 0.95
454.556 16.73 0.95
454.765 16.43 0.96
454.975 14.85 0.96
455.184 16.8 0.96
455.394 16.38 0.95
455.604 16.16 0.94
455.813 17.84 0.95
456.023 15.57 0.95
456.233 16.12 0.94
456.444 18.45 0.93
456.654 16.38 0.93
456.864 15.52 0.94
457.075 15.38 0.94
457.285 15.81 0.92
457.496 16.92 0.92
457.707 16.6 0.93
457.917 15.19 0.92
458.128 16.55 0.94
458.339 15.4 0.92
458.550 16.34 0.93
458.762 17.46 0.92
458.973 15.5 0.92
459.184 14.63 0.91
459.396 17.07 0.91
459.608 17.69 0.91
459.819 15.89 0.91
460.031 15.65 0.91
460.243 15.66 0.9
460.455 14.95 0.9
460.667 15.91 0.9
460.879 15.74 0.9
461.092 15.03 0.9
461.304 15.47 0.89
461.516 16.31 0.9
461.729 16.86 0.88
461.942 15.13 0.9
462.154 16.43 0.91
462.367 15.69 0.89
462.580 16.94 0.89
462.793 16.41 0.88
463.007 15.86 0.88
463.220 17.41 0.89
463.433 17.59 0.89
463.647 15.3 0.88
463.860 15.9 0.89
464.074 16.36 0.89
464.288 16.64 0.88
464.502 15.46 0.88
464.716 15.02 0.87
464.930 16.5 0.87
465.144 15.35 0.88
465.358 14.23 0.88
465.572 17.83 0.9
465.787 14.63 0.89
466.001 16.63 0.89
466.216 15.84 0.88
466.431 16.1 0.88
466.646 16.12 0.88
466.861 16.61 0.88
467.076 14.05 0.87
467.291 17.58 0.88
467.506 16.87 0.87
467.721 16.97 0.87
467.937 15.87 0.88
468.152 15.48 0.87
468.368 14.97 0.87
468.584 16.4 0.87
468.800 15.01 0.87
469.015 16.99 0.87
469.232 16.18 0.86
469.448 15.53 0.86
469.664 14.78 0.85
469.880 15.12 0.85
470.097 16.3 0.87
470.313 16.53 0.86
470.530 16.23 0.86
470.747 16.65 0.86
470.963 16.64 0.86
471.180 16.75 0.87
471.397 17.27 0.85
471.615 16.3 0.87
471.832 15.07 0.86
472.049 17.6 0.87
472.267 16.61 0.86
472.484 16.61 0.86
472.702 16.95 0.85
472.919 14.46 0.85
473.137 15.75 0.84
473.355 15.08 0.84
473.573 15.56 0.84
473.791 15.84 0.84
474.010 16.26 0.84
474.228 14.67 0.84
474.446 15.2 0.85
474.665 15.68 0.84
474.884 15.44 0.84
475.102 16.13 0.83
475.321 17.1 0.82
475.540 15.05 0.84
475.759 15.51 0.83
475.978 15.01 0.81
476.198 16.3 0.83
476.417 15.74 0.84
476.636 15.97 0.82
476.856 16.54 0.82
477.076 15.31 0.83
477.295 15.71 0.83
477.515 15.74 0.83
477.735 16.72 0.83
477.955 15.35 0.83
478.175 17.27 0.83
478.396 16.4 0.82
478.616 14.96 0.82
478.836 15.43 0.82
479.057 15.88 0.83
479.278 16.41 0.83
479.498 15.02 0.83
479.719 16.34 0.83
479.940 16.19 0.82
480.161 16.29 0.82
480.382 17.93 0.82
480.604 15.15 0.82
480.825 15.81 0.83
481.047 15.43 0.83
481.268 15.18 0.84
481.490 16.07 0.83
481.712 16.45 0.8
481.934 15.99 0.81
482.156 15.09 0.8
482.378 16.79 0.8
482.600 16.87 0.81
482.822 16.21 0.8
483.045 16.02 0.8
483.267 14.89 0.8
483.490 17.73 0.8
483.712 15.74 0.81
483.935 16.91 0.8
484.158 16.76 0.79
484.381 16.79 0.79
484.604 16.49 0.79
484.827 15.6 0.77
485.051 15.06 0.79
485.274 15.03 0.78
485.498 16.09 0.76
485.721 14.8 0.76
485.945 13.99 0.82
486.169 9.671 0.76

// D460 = 0.00 mag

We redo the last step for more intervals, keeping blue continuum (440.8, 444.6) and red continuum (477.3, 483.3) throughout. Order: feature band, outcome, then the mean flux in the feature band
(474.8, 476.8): 0.01 mag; 15.8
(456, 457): -0.02 mag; 16.4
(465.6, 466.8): 0.00 mag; 16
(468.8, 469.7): 0.01 mag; 15.9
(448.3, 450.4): 0.00 mag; 16.1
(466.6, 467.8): -0.02 mag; 16.4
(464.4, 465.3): 0.04 mag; 15.5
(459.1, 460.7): 0.01 mag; 15.9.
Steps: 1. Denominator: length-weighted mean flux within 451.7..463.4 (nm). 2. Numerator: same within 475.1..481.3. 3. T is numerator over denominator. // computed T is 1.0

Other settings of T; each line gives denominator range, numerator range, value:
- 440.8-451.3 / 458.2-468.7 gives 1.00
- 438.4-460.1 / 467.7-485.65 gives 0.99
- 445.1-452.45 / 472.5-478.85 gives 0.98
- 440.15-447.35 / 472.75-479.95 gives 0.99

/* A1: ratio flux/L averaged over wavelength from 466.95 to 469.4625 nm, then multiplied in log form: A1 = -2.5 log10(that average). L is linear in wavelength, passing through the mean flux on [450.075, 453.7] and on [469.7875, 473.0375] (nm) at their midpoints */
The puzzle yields 0.02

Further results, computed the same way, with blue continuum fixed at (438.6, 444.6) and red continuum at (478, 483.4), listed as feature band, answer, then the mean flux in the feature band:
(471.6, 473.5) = 0.00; 16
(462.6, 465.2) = 0.00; 16.2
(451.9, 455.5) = 0.01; 16.1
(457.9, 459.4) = 0.01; 16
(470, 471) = -0.03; 16.5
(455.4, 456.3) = -0.02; 16.4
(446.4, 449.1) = 0.01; 16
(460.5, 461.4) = 0.05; 15.5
